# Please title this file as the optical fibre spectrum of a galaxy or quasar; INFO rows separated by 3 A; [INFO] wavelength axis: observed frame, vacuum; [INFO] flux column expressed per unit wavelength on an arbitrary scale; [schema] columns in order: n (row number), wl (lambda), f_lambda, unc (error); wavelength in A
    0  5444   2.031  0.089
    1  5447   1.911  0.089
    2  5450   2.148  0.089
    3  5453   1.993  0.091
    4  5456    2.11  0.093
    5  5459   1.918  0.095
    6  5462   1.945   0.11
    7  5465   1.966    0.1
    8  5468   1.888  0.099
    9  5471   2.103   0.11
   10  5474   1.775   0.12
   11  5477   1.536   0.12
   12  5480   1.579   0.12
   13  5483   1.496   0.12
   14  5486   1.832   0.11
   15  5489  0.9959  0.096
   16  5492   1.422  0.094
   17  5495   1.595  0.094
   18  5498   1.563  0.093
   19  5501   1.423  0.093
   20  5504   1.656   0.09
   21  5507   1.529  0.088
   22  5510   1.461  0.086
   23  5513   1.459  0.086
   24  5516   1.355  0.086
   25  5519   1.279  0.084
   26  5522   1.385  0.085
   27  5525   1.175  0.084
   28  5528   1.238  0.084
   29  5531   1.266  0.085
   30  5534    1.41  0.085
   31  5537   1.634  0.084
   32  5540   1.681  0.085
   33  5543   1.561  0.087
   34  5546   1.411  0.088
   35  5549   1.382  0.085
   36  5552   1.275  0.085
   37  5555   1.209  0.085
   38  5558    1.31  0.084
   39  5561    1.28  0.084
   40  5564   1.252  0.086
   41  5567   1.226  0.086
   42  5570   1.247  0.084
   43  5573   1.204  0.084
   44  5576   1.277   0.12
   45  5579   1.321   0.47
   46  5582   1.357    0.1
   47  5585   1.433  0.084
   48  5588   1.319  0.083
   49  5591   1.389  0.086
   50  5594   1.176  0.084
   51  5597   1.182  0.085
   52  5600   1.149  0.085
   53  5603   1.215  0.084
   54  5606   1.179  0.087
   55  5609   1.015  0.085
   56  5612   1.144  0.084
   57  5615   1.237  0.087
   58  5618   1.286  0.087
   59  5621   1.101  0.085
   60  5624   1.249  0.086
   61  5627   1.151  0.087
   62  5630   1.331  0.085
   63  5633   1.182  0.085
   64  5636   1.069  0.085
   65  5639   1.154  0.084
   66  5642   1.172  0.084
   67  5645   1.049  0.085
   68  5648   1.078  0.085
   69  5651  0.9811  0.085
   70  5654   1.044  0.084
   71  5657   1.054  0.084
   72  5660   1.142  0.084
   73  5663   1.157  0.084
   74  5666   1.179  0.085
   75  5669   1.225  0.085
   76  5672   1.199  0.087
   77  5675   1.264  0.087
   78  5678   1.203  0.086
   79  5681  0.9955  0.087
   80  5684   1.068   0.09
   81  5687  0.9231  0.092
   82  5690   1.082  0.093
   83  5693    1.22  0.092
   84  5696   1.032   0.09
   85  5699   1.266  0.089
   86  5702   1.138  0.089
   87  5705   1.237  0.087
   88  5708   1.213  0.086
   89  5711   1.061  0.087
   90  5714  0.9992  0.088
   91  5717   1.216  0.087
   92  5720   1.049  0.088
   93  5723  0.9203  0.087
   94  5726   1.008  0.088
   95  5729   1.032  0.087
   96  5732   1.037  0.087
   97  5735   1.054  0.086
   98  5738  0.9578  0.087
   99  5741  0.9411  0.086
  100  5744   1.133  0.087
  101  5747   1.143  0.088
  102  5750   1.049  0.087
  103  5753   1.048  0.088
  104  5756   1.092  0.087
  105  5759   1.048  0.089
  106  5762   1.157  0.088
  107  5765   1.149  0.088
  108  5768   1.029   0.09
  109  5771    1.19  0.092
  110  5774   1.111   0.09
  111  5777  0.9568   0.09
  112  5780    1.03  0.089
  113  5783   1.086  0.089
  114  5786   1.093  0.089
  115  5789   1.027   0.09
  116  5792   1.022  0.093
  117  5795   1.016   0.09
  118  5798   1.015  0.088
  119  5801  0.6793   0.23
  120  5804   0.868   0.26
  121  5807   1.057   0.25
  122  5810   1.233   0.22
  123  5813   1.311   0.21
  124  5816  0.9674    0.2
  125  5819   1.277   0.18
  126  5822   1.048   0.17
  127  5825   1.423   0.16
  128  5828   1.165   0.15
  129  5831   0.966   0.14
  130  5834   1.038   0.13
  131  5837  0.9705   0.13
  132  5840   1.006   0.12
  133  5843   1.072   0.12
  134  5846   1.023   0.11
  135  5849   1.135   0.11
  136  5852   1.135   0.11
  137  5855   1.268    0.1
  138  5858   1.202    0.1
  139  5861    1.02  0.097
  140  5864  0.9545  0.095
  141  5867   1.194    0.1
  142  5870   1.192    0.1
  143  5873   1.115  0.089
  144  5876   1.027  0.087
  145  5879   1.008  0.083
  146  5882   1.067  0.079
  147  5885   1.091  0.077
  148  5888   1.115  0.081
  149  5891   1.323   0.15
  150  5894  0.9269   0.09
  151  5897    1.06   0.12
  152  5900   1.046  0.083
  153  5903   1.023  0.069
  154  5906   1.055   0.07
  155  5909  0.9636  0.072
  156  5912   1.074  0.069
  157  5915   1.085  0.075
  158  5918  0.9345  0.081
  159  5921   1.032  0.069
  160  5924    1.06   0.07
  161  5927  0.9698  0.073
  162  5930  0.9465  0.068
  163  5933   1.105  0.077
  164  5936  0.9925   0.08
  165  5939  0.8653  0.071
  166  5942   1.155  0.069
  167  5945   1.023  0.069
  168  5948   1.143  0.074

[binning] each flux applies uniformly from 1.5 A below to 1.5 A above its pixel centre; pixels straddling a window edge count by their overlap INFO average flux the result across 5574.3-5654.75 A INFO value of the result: 1.2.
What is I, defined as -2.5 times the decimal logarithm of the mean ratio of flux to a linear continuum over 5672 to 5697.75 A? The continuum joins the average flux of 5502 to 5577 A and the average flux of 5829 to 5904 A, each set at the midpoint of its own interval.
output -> 0.12 mag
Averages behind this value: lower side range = 1.37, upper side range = 1.08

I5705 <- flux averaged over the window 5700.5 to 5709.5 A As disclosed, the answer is 1.2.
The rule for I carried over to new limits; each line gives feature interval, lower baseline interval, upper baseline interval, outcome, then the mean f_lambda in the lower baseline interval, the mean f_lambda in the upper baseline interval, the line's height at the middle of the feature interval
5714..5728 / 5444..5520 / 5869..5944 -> 0.26 mag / 1.69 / 1.05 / 1.33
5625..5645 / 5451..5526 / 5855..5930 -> 0.21 mag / 1.62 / 1.07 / 1.42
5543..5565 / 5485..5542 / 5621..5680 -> 0.03 mag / 1.44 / 1.15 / 1.35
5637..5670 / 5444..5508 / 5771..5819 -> 0.21 mag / 1.74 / 1.04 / 1.35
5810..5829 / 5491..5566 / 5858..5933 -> -0.07 mag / 1.41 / 1.06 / 1.13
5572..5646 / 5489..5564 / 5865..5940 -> 0.10 mag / 1.4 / 1.05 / 1.33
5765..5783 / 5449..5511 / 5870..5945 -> 0.17 mag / 1.71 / 1.05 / 1.25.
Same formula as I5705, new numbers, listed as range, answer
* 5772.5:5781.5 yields 1.03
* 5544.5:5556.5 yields 1.32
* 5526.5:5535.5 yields 1.3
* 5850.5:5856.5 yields 1.2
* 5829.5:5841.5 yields 0.995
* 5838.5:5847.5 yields 1.03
